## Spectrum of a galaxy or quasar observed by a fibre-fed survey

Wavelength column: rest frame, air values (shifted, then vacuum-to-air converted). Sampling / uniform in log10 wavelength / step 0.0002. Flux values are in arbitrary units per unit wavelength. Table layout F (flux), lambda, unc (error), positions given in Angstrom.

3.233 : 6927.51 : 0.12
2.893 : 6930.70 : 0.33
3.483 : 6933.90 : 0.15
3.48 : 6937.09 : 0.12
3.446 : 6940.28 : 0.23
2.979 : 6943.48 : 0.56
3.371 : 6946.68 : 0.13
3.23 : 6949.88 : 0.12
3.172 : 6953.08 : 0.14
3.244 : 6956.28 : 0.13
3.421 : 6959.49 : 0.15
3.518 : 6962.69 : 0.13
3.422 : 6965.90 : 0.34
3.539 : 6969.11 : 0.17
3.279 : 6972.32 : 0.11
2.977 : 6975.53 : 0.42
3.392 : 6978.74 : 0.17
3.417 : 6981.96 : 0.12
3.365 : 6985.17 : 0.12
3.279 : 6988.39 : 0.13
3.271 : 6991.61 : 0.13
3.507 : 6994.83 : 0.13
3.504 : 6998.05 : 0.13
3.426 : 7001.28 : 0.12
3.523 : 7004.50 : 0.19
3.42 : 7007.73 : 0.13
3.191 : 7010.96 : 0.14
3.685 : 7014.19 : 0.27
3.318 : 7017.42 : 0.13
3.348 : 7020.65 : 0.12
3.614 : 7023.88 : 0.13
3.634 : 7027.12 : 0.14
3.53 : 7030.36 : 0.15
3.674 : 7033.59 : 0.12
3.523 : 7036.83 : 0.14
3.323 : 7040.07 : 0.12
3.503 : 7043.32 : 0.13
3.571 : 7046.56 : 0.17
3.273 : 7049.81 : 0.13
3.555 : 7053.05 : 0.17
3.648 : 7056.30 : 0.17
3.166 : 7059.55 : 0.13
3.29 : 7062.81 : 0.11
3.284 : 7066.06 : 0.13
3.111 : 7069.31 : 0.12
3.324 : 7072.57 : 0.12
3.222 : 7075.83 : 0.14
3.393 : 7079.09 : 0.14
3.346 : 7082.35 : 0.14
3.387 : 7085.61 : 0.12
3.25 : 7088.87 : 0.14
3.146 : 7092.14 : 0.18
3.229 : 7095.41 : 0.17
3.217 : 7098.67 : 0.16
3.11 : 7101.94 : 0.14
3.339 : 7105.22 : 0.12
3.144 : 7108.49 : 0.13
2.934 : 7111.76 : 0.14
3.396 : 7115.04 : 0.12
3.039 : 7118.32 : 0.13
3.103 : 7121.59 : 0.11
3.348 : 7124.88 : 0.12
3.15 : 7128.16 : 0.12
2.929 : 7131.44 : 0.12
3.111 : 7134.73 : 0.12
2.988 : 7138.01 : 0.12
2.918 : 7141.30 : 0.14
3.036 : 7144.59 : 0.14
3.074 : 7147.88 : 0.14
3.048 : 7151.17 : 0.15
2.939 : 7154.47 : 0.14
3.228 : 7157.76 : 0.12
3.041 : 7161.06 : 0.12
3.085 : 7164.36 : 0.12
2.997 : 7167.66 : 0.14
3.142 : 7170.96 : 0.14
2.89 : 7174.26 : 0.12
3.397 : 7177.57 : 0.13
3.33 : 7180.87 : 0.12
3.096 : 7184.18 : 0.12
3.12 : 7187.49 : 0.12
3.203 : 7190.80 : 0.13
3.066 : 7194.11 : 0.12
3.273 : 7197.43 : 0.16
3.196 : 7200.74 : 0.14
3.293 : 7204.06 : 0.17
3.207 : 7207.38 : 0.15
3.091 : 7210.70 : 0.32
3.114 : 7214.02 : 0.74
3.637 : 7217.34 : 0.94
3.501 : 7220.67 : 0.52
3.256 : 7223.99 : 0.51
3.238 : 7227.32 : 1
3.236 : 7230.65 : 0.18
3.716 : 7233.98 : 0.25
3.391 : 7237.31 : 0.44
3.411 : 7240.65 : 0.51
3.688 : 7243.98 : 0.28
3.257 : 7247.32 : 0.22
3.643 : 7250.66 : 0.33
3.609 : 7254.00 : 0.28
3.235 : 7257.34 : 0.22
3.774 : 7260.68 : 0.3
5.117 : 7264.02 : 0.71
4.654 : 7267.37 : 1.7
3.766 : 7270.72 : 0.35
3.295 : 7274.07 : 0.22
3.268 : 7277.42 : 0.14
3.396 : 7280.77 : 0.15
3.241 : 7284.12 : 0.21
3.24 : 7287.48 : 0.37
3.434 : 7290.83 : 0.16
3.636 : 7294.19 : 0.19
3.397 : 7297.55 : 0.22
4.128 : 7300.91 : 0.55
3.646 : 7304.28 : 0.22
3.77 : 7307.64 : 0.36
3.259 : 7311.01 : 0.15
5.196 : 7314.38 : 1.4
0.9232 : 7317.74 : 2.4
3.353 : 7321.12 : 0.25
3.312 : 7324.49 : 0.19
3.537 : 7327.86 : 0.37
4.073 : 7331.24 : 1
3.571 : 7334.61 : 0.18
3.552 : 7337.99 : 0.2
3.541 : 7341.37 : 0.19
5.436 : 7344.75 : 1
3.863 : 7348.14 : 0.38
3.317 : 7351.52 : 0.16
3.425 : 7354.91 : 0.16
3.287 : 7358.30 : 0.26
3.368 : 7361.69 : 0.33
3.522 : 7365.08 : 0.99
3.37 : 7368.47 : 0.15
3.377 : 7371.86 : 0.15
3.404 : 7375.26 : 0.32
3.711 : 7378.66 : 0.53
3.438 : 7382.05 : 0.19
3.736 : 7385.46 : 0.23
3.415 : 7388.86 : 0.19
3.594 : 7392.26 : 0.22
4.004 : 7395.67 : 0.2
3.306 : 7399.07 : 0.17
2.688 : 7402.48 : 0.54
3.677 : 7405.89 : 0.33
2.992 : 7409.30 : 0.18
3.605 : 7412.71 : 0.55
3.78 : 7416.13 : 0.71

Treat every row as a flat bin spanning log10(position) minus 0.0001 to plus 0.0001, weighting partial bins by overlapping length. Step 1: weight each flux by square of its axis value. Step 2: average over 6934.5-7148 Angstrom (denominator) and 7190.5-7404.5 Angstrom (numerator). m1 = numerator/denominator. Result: 1.14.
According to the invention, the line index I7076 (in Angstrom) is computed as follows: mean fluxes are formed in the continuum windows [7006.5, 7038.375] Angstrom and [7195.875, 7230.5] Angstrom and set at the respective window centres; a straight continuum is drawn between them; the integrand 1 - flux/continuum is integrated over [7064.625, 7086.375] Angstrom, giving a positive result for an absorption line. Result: 0.9 Angstrom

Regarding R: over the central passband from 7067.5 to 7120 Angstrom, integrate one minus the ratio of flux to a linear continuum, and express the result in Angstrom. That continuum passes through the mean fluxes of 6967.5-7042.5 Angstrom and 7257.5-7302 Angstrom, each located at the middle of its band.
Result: 4.3 Angstrom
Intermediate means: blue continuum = 3.42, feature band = 3.22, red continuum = 3.7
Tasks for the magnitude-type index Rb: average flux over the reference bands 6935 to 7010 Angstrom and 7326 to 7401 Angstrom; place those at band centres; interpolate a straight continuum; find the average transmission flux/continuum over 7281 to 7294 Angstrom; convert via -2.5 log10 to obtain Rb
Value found 0.07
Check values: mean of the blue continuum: 3.36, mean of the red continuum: 3.63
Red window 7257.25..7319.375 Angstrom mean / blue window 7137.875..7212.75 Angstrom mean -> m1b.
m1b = 1.16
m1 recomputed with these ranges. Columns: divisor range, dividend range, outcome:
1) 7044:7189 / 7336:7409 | 1.20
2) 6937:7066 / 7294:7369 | 1.16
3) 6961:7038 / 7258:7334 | 1.14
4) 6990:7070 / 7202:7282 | 1.09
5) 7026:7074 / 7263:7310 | 1.15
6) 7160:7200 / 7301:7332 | 1.15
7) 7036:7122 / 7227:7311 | 1.16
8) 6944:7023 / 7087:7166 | 0.96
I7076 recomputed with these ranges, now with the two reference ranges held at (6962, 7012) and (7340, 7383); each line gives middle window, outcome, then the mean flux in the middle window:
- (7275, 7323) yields 2.2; 3.42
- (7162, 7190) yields 3.0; 3.13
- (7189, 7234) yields 3.2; 3.27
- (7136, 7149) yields 1.8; 3.01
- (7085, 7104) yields 1.3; 3.22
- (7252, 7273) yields -2.6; 4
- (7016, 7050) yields -0.9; 3.49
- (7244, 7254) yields 0.1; 3.51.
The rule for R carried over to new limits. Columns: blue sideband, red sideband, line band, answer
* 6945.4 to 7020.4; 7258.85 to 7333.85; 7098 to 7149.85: 5.4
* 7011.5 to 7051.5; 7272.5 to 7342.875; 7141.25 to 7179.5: 4.5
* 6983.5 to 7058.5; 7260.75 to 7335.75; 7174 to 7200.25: 2.7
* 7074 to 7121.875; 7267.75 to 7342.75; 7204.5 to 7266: -1.8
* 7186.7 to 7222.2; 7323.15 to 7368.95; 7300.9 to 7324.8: 1.1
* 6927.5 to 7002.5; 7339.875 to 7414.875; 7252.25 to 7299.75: -2.1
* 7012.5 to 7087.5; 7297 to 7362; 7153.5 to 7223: 6.5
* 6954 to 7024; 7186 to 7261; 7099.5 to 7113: 0.9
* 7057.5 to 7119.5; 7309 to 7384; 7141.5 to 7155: 1.2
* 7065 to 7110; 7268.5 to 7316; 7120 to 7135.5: 0.9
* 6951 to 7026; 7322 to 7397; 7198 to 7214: 1.5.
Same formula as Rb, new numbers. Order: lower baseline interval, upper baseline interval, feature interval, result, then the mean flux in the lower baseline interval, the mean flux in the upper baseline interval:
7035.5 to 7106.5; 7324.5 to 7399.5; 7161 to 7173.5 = 0.12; 3.33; 3.63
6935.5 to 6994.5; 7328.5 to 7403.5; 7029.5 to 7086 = 0.00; 3.33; 3.6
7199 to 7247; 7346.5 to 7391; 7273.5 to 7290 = 0.03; 3.35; 3.48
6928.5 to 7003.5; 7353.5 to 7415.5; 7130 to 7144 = 0.13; 3.33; 3.45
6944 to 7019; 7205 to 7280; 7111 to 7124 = 0.10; 3.36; 3.55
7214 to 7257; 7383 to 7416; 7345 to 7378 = -0.02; 3.44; 3.46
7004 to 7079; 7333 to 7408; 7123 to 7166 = 0.13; 3.42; 3.57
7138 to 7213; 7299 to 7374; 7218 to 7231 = -0.03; 3.12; 3.58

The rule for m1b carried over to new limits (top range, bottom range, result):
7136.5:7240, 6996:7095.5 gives 0.94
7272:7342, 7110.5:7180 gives 1.12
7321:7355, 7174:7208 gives 1.17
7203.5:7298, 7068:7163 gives 1.11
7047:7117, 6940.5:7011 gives 0.98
